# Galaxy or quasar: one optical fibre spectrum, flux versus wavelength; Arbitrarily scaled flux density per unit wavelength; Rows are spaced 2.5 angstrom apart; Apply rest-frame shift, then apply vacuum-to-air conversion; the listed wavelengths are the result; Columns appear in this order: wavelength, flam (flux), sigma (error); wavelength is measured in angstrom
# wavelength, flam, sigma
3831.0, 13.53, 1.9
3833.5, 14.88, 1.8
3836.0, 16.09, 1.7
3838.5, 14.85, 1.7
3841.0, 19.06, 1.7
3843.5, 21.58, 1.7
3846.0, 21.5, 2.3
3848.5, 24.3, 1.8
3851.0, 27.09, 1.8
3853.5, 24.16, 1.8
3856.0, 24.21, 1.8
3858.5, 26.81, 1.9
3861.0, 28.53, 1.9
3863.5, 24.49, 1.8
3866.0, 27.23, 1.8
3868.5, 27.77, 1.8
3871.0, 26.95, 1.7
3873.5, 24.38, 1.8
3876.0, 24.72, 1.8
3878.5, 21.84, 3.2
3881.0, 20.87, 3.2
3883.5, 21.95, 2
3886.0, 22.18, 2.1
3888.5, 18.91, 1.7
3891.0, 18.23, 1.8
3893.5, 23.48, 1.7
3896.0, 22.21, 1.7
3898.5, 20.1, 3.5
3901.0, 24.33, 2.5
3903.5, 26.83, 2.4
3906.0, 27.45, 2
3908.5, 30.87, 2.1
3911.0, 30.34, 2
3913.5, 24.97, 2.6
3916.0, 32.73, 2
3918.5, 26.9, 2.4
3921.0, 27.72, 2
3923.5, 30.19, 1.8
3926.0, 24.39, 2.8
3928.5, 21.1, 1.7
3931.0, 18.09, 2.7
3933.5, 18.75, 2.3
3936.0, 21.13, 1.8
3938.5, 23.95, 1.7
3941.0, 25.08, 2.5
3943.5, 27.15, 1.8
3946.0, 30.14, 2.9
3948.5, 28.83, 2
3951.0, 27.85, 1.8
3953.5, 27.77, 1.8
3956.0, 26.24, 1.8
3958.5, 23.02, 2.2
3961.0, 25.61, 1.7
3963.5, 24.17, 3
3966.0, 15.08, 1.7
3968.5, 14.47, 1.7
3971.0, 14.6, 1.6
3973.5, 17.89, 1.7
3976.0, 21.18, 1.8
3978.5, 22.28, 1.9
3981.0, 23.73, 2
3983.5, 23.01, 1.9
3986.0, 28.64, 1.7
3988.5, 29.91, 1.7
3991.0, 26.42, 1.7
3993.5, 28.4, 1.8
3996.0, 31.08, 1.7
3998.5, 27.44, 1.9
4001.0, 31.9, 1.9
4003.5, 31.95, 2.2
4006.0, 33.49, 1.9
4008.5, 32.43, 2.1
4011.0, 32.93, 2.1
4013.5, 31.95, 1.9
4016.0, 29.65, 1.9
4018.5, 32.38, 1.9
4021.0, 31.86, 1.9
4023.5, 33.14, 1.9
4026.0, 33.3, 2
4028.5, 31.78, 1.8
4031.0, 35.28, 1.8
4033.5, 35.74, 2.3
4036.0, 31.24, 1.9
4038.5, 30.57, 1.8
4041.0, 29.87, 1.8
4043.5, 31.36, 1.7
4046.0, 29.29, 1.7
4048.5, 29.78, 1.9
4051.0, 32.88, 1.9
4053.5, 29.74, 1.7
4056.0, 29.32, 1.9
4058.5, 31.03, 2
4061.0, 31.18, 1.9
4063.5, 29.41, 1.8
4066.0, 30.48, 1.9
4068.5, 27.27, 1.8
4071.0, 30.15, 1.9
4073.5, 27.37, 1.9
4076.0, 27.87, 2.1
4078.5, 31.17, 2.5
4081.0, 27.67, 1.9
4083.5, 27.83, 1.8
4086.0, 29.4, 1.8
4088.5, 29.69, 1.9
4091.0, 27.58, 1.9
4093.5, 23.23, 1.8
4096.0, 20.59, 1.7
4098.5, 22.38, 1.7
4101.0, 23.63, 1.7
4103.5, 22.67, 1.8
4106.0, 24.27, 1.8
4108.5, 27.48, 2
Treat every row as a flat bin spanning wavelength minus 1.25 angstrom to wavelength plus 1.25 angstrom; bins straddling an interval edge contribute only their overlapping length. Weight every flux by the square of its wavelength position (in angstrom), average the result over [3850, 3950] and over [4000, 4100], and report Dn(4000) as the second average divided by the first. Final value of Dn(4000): 1.3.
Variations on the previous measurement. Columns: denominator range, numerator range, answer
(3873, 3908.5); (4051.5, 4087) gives 1.40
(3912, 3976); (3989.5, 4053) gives 1.37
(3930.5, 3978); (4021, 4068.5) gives 1.44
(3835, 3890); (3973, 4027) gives 1.34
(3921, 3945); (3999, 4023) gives 1.41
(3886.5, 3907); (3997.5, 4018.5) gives 1.48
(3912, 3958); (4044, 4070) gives 1.24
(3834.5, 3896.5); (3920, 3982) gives 1.06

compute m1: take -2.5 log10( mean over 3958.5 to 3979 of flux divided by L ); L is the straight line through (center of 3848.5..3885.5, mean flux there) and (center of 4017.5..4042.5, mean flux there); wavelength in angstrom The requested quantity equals 0.454 mag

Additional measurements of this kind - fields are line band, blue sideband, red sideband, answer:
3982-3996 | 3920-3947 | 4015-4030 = 0.062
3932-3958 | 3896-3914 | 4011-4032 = 0.114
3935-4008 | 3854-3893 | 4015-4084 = 0.098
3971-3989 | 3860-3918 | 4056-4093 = 0.175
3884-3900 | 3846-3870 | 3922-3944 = 0.176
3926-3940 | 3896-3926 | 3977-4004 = 0.282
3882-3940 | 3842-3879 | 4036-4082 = 0.090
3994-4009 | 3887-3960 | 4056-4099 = -0.172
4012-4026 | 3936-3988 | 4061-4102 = -0.250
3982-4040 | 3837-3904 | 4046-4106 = -0.174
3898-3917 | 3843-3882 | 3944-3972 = -0.132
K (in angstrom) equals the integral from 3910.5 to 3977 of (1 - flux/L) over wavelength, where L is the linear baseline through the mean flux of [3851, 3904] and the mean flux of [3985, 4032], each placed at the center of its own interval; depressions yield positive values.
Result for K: 8.35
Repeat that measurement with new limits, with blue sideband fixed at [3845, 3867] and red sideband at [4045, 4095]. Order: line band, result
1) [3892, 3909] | 1.0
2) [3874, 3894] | 3.3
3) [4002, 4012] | -1.7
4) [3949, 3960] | 0.3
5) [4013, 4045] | -4.3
